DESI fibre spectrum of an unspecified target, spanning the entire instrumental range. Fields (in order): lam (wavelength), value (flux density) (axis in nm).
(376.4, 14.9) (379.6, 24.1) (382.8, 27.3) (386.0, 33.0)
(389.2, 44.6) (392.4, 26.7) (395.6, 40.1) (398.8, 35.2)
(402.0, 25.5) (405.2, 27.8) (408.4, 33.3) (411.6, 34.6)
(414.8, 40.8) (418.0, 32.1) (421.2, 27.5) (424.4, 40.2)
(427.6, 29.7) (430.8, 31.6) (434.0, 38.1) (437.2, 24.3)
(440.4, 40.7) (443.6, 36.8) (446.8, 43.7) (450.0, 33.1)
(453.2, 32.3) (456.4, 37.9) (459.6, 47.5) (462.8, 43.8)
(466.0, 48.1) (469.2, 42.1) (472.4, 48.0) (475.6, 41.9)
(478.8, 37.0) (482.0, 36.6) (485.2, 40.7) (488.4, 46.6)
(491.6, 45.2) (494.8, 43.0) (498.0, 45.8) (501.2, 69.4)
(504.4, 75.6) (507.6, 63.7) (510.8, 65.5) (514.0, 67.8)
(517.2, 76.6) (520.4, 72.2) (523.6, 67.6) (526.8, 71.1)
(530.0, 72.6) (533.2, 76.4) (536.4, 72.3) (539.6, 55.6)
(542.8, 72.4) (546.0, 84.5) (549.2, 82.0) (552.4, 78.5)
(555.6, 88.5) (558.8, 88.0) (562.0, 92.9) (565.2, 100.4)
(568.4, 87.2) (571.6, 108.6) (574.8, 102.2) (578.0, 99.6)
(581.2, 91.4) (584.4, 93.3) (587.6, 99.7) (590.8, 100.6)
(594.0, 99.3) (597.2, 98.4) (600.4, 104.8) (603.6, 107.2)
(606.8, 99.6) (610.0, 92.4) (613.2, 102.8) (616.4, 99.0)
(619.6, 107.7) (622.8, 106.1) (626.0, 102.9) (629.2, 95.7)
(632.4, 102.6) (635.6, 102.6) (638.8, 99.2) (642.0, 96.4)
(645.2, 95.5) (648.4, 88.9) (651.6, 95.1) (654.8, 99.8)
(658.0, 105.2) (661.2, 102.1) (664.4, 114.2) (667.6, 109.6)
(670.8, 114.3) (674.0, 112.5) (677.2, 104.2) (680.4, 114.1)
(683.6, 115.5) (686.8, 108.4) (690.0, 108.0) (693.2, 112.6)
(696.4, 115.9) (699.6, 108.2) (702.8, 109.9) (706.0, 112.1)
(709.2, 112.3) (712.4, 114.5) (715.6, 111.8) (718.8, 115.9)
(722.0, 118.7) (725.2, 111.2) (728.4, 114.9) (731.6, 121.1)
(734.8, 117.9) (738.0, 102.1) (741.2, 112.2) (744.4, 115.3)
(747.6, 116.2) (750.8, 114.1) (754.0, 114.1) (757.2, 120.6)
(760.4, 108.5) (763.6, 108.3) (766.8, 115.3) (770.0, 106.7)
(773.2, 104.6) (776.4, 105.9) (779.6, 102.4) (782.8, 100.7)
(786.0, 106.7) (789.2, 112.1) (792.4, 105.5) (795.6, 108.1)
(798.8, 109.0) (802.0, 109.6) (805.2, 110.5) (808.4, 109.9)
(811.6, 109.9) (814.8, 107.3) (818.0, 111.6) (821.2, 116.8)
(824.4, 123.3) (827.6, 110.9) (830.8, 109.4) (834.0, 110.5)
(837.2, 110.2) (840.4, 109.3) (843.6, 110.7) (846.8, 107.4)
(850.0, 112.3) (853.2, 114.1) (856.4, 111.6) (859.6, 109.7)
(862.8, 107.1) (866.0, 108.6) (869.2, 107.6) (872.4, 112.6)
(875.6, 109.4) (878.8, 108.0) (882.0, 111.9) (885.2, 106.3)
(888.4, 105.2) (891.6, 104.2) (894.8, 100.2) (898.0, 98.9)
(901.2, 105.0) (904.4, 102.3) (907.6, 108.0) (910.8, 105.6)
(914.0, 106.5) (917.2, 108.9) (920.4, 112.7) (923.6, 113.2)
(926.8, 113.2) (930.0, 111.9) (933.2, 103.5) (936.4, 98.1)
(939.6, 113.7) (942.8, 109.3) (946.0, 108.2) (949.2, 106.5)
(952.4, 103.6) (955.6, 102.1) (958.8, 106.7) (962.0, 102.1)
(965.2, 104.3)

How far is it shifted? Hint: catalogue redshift 0.25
